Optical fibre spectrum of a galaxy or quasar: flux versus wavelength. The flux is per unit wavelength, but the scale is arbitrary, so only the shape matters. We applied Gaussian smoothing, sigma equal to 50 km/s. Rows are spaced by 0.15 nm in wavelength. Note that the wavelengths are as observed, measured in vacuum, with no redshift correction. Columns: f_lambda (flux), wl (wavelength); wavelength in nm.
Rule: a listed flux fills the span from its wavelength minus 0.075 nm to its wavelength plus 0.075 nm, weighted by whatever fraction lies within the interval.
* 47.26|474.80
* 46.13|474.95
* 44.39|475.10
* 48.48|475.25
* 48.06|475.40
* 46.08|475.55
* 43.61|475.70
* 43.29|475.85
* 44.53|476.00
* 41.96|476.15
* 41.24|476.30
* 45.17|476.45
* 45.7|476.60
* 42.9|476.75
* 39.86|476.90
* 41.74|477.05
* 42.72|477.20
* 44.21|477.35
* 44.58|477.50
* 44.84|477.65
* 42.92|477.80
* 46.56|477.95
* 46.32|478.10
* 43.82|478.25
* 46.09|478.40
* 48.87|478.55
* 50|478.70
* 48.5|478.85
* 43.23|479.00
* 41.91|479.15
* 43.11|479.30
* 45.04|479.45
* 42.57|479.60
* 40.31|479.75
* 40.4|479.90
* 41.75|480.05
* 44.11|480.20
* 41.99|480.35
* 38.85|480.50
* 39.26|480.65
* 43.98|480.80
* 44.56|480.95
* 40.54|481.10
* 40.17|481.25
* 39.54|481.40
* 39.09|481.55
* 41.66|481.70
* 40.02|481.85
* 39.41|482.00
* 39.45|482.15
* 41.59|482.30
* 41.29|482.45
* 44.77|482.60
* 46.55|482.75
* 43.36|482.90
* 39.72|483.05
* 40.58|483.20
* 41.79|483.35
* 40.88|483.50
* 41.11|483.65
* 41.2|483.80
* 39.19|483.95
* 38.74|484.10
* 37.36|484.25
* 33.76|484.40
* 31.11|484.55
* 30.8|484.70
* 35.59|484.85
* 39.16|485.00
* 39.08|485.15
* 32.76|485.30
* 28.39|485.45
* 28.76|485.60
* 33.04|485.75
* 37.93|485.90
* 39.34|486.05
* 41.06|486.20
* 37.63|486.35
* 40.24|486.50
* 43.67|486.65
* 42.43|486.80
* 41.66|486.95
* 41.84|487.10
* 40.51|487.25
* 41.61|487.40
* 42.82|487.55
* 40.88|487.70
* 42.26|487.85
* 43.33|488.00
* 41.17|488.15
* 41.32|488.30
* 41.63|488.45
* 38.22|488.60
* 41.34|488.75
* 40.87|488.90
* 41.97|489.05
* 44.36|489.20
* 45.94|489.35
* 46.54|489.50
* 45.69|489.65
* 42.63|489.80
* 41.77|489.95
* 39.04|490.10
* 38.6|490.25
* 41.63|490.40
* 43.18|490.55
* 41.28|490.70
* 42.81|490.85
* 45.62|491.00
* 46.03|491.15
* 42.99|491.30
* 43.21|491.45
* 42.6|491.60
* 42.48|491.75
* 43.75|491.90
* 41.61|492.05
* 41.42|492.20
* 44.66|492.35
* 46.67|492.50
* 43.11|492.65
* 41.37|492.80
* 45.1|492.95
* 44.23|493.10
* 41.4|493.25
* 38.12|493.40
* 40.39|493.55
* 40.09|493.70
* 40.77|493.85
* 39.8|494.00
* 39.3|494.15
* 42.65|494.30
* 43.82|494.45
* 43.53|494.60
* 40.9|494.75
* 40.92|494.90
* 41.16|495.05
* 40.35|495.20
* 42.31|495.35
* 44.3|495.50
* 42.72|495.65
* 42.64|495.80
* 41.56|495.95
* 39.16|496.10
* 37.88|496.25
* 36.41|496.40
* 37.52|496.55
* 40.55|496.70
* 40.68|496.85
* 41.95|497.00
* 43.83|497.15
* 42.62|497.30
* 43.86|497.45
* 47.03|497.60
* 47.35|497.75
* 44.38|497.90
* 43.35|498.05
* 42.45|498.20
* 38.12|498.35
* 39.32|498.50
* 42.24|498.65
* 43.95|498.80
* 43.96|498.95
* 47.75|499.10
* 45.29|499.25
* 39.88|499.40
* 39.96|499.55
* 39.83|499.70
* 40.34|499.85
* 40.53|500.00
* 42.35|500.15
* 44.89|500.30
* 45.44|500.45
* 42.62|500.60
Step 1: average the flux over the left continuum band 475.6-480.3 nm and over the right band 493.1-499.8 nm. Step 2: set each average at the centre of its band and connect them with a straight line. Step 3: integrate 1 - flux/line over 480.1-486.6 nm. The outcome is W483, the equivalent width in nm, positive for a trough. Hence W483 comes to 0.63 nm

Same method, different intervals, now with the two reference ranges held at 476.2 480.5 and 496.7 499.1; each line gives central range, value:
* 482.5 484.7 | 0.20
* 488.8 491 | 0.04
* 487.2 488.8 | 0.08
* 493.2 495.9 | 0.11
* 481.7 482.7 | 0.06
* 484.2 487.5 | 0.48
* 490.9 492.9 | -0.01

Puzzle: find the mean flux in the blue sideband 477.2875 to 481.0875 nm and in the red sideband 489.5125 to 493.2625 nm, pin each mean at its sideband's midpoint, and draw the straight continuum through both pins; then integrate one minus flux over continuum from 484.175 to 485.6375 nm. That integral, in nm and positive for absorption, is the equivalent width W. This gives 0.325 nm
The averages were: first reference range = 43.9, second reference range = 43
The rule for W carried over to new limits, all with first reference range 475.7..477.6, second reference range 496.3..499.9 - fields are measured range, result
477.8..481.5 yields -0.03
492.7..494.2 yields 0.05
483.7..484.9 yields 0.19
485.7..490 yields 0.11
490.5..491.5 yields -0.03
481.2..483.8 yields 0.10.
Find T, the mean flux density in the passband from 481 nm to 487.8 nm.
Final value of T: 39.2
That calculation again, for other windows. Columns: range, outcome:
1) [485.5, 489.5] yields 40.6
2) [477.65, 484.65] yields 41.9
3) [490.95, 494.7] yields 42.6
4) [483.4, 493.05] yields 40.6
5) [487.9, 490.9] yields 42.2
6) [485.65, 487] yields 39.4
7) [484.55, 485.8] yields 33.3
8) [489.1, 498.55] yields 42.3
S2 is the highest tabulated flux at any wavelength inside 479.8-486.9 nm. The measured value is 46.55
